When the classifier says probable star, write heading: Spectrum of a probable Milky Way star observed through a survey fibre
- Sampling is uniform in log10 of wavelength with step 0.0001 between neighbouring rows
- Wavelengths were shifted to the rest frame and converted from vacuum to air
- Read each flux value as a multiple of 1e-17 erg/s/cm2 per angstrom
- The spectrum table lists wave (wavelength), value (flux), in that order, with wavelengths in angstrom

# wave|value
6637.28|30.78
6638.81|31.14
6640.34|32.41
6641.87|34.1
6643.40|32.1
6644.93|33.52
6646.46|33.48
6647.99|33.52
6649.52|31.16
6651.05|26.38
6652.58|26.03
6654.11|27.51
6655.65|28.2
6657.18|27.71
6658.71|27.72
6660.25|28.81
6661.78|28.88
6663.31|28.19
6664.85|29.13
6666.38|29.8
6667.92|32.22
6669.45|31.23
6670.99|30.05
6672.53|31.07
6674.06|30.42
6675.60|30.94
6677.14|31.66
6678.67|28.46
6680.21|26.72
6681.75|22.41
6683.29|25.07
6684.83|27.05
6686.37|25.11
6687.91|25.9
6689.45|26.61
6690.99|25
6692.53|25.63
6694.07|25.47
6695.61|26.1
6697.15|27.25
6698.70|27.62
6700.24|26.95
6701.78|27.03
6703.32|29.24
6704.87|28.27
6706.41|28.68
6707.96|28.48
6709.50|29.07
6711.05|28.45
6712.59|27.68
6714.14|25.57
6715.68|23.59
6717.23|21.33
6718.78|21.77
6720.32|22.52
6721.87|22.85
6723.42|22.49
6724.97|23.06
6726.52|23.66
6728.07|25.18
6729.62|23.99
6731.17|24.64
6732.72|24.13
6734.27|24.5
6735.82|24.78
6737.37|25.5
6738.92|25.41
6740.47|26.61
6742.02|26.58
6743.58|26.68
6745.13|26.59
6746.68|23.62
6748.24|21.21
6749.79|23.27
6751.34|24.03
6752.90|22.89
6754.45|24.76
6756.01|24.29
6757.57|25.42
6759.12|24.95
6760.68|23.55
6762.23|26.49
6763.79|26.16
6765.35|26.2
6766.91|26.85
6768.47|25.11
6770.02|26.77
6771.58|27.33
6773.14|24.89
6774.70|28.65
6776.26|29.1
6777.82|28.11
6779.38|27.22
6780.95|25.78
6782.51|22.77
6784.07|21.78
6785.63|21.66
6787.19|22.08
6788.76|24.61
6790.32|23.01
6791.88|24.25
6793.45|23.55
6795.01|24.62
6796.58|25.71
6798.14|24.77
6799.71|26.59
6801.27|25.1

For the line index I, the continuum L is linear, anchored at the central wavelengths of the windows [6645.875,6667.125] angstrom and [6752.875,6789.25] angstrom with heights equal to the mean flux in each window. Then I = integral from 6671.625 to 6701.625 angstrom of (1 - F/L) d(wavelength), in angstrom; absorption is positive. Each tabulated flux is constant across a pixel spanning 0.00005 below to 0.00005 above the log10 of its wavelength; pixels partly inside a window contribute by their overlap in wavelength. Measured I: 1.0 angstrom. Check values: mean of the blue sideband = 29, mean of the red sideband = 25.4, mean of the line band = 27.1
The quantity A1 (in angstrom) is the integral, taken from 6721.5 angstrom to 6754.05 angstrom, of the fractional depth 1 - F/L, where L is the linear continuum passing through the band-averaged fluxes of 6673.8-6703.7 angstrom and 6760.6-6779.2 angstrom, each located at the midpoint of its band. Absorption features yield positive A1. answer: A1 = 3.0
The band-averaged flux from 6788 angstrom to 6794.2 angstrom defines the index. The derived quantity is 23.9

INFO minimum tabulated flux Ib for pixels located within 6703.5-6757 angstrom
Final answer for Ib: 21.21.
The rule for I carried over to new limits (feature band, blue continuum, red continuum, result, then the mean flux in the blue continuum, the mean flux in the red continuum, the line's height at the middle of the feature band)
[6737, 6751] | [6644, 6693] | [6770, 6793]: 0.7 angstrom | 28.6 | 25.1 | 26.3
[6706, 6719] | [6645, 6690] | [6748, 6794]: 0.4 angstrom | 28.8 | 24.9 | 27.1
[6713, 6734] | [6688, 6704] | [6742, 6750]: 1.6 angstrom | 26.7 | 24.6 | 25.5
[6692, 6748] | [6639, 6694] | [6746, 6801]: 2.9 angstrom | 29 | 24.9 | 26.9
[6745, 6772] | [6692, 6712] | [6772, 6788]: 1.0 angstrom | 27.6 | 25.2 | 25.9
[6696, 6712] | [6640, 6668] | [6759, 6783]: 0.2 angstrom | 30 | 26.3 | 28.4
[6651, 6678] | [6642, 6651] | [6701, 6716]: 1.5 angstrom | 32.4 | 27.7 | 31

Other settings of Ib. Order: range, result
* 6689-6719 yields 21.33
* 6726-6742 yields 23.66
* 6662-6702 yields 22.41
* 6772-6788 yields 21.66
